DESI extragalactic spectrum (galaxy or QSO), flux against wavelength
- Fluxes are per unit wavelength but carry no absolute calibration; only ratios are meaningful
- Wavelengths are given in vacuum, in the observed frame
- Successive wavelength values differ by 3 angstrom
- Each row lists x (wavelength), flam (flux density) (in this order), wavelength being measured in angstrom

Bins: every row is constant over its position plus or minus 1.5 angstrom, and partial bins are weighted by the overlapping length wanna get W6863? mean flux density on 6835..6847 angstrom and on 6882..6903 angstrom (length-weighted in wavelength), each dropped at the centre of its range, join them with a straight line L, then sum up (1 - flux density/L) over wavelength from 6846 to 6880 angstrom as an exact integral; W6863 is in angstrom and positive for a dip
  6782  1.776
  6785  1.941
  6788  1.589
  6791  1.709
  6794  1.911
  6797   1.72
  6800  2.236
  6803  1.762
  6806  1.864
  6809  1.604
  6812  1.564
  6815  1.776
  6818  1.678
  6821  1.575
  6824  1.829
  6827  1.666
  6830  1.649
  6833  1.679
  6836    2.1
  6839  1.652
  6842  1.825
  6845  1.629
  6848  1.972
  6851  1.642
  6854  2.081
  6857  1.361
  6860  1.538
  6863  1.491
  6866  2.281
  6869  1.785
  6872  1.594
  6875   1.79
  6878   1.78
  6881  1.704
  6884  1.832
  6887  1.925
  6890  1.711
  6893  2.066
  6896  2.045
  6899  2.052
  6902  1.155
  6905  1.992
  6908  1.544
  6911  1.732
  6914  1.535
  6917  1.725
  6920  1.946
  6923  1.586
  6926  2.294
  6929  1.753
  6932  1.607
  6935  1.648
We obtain 1.15 angstrom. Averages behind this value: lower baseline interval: 1.8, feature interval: 1.75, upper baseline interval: 1.84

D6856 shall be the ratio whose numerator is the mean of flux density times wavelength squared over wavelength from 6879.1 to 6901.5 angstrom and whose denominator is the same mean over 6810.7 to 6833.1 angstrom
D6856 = 1.14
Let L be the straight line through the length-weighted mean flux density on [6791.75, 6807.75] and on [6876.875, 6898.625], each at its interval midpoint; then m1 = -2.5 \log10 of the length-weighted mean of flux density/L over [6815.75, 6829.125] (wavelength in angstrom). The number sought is 0.117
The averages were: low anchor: 1.89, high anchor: 1.88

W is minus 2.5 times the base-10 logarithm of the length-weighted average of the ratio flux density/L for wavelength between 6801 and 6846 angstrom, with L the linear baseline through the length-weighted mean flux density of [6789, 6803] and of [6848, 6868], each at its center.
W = 0.05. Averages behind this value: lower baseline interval 1.87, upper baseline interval 1.75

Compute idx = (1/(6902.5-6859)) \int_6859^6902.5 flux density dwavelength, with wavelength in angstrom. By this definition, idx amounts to 1.8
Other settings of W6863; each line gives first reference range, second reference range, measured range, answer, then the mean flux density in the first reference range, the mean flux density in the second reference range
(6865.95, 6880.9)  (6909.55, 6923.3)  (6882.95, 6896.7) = -1.2 angstrom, 1.79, 1.72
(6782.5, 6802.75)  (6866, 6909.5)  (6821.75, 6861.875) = 1.9 angstrom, 1.84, 1.8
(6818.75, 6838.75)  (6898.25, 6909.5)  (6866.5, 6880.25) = -0.7 angstrom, 1.74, 1.66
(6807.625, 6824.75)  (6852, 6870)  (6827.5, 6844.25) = -0.6 angstrom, 1.66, 1.75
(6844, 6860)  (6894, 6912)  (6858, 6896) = -1.2 angstrom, 1.72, 1.76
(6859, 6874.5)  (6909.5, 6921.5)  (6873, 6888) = -0.4 angstrom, 1.75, 1.73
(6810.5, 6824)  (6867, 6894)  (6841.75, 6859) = 0.0 angstrom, 1.67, 1.8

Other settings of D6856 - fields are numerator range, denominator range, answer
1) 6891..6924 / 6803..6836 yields 1.06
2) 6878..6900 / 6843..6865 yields 1.13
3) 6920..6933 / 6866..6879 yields 1.04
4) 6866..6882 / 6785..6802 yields 0.99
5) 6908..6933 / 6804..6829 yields 1.07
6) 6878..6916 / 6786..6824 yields 1.04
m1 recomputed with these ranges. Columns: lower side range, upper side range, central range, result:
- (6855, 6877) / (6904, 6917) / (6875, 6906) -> -0.08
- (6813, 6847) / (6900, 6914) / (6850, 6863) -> 0.04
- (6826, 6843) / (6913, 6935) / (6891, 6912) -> -0.02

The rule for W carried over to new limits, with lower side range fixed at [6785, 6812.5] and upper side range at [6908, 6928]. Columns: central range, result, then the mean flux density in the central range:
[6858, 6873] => 0.034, 1.73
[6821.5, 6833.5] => 0.057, 1.7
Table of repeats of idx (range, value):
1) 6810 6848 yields 1.73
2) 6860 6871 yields 1.8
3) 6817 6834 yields 1.68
